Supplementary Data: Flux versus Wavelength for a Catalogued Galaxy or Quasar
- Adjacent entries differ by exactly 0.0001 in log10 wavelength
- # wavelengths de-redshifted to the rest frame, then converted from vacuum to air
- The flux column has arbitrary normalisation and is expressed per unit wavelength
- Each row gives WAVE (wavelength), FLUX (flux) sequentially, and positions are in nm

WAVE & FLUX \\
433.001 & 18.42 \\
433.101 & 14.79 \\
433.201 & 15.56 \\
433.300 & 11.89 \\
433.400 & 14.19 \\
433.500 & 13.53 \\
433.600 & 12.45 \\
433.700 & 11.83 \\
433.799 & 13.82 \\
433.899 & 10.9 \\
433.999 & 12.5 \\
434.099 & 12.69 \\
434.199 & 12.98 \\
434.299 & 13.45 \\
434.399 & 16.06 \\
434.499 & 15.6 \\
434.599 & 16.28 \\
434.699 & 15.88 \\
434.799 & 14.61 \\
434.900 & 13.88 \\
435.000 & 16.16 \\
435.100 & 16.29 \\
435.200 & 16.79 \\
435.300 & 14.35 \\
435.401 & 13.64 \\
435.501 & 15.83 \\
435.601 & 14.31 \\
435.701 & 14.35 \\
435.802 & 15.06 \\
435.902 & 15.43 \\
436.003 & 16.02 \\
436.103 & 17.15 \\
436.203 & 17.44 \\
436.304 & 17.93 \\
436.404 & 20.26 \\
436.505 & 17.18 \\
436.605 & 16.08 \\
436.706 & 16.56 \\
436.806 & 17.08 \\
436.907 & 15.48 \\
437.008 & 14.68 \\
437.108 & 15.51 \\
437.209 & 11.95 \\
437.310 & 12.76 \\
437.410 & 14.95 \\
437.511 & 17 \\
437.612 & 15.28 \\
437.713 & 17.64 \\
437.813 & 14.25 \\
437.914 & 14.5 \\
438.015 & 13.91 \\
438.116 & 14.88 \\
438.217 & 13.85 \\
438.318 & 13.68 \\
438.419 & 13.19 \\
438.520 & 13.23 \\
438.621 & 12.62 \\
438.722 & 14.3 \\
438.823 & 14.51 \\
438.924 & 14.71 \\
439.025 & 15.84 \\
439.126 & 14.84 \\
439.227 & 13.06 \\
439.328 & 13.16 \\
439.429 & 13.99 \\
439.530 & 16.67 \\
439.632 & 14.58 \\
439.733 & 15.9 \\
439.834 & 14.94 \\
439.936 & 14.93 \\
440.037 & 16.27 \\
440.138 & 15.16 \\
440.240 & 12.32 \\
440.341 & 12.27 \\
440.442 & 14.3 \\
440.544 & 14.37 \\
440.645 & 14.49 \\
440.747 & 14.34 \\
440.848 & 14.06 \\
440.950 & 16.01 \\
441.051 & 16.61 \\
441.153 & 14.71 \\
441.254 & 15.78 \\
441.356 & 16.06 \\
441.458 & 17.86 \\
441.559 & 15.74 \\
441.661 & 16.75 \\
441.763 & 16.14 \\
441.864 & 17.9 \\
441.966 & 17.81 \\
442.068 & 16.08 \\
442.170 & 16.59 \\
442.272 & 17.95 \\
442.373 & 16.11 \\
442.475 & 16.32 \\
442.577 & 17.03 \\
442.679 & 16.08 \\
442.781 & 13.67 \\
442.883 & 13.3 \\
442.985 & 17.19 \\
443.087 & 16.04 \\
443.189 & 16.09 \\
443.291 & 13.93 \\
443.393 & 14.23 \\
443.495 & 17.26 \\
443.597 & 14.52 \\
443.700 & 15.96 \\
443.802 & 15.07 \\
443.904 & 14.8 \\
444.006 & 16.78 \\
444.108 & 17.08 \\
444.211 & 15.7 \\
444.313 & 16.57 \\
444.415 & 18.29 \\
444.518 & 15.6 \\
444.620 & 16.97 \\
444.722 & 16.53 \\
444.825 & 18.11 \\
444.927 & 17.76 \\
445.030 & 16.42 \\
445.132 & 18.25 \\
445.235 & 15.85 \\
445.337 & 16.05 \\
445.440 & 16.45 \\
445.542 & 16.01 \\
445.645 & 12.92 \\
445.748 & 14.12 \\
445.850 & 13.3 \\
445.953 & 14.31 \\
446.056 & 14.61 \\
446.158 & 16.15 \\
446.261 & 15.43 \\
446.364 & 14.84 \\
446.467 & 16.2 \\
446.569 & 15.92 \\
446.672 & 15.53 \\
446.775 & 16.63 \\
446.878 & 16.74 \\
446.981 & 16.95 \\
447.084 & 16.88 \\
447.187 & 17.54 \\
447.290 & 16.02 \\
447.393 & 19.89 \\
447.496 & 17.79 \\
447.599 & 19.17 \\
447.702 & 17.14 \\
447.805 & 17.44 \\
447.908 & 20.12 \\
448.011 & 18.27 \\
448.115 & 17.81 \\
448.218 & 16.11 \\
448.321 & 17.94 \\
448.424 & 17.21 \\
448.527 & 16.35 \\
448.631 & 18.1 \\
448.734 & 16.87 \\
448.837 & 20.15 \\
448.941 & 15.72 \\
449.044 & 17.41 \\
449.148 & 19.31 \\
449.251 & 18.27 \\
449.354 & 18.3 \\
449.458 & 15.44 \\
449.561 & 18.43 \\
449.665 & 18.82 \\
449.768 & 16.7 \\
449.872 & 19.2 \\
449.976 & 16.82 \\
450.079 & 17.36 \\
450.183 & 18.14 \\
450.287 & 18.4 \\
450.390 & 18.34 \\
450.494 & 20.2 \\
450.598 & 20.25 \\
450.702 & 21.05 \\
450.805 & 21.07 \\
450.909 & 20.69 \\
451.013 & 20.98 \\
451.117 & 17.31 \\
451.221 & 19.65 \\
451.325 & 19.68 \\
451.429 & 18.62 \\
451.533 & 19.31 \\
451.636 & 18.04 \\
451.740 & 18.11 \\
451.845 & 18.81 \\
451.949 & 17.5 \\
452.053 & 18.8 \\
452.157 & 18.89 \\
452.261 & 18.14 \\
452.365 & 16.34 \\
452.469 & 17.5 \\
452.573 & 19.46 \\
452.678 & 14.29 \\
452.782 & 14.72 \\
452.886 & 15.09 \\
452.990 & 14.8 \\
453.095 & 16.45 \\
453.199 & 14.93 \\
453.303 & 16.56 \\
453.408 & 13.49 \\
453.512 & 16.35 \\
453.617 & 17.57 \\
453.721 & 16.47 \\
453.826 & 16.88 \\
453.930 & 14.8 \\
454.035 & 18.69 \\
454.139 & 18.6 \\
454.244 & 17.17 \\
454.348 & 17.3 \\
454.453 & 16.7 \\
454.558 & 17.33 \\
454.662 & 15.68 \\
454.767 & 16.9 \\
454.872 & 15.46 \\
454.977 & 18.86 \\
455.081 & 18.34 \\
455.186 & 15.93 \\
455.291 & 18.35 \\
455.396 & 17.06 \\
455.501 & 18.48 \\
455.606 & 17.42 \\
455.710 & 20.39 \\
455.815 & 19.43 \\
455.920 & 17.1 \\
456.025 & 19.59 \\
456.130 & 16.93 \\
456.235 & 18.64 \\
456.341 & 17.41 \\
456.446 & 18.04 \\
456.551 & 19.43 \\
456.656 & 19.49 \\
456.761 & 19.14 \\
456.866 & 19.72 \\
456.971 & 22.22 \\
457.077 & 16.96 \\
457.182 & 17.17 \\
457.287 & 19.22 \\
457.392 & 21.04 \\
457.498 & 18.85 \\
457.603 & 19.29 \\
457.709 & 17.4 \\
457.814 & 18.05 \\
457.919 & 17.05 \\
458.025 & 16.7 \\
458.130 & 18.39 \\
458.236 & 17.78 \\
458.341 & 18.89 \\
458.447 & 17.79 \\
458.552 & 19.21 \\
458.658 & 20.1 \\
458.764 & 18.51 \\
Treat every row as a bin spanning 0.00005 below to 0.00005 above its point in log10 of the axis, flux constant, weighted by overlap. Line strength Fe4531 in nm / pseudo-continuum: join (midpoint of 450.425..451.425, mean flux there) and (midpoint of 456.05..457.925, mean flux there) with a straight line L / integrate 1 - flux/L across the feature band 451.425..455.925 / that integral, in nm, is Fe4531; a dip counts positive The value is 0.51 nm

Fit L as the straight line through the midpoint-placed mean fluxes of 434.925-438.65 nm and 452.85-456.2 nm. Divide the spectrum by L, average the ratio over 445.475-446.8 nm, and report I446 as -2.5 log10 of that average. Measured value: 0.08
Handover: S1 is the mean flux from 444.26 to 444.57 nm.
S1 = 16.8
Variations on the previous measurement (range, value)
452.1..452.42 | 17.8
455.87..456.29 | 18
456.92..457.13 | 19.5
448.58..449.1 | 17.7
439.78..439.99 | 15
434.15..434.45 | 14.2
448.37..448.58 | 16.8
